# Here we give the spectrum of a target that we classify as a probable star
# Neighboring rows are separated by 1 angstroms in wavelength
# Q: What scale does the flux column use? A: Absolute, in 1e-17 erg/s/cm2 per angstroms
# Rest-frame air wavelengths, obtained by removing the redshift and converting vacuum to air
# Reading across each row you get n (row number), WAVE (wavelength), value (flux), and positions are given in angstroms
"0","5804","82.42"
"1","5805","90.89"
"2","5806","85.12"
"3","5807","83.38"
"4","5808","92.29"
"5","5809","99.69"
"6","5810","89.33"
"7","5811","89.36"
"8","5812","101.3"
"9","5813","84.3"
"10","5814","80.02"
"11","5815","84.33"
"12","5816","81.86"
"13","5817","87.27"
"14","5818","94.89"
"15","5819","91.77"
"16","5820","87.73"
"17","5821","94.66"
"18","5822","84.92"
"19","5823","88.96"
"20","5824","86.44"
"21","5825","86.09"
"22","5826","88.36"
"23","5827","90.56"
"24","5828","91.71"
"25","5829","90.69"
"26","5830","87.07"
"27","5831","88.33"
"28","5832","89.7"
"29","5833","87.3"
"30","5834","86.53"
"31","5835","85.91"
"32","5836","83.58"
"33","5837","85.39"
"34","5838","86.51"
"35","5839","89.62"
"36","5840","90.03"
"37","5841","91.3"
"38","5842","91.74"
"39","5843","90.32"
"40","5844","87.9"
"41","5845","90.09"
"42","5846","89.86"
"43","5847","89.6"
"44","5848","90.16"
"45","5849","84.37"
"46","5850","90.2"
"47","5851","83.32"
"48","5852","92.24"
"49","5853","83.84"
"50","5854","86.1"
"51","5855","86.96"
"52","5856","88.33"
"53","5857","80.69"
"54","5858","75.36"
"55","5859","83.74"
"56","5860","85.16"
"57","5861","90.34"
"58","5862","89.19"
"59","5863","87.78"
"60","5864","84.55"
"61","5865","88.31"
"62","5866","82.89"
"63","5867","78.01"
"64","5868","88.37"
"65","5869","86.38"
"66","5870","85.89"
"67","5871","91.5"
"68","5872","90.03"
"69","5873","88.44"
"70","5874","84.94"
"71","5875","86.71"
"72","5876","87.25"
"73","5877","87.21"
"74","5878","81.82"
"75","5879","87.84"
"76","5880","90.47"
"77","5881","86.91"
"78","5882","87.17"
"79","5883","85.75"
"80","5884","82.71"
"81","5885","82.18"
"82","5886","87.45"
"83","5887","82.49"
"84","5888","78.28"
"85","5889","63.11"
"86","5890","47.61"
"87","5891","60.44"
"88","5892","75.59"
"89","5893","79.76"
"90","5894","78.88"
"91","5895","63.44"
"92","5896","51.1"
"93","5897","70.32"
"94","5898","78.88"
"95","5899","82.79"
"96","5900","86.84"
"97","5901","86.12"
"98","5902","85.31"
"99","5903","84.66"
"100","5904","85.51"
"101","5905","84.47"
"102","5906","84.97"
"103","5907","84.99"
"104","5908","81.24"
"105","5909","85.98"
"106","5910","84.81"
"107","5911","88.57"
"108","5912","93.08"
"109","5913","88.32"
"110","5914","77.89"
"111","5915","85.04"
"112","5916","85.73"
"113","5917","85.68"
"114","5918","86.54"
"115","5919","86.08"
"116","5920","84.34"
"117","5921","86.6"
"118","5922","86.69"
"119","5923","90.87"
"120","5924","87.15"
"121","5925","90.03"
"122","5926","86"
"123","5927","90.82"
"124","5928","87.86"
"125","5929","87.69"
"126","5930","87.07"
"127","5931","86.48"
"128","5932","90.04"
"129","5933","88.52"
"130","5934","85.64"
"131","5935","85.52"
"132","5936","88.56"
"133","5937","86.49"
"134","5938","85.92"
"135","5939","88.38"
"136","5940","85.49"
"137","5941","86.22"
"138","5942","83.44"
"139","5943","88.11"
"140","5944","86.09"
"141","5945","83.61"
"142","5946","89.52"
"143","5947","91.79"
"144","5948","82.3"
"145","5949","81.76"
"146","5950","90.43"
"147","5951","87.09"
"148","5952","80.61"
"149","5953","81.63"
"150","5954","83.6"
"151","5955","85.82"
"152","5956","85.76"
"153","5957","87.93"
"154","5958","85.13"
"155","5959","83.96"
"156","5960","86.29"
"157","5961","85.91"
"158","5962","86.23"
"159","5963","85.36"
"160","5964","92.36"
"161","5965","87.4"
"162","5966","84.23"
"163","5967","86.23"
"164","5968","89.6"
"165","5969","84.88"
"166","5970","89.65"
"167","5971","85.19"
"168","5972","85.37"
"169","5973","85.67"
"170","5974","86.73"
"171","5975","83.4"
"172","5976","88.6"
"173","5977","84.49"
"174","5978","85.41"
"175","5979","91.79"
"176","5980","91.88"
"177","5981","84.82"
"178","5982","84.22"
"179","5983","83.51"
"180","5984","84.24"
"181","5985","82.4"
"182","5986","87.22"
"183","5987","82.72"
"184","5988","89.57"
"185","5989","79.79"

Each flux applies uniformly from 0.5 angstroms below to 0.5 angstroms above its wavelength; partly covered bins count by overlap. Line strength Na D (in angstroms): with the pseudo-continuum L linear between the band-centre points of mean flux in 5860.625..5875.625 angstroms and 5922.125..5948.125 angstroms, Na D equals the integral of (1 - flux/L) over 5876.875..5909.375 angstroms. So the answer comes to 2.9 angstroms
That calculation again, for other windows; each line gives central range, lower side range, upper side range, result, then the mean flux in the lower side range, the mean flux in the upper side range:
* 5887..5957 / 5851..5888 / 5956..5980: 2.4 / 85.8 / 86.7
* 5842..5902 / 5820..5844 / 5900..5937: 3.1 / 88.5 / 86.5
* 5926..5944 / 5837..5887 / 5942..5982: -0.1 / 86.8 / 86.3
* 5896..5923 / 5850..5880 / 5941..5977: 0.6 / 86.1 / 86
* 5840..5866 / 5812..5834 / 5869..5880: 0.1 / 88.2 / 87.3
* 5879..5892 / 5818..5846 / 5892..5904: 0.2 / 88.8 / 77.4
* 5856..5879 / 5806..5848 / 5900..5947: 0.5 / 88.8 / 86.5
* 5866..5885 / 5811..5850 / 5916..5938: 0.3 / 88.5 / 87.3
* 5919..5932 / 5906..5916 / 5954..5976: -0.3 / 85.5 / 86.3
